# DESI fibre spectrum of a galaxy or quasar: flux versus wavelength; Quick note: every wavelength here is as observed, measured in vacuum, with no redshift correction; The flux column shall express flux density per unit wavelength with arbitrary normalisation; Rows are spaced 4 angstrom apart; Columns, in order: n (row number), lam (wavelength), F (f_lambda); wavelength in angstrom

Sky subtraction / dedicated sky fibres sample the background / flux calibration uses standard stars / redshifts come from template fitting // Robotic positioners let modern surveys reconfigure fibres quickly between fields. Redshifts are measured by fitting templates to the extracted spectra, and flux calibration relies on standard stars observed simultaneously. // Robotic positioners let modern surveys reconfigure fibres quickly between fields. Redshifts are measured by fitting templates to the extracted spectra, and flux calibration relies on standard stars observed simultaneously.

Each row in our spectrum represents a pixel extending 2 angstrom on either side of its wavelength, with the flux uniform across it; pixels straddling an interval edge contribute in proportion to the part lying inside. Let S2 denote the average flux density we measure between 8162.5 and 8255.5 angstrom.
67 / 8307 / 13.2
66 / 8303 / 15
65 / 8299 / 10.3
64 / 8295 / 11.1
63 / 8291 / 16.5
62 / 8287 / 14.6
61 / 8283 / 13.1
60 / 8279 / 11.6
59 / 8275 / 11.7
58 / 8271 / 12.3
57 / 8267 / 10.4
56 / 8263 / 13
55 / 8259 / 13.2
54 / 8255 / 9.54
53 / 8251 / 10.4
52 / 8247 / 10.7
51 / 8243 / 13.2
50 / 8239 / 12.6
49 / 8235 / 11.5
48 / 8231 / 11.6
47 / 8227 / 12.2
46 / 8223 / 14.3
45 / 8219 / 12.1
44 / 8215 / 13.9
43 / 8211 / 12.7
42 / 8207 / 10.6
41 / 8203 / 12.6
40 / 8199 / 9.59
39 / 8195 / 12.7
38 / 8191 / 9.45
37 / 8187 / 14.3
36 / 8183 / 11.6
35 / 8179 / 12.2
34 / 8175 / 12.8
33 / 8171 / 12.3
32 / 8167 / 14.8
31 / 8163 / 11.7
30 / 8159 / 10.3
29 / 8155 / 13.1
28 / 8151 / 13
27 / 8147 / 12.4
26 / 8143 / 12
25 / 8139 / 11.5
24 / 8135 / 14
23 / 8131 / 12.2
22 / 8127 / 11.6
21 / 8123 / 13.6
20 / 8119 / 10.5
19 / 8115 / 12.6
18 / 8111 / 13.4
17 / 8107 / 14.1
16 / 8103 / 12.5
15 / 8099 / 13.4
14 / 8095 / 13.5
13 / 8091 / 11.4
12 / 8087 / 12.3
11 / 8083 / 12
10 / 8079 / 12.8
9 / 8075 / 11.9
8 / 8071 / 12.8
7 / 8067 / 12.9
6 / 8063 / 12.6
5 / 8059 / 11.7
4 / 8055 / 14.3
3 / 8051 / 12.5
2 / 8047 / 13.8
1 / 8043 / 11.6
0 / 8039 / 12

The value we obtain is 12.1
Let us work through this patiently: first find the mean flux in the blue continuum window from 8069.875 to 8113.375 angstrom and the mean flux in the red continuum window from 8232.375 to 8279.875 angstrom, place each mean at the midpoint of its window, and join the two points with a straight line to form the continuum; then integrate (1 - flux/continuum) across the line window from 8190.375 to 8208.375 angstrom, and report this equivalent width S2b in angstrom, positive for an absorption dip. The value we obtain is 1.4 angstrom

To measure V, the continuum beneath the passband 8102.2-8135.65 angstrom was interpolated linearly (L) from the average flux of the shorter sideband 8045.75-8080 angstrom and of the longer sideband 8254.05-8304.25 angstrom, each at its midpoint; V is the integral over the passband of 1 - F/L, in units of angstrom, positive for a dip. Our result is 0.1 angstrom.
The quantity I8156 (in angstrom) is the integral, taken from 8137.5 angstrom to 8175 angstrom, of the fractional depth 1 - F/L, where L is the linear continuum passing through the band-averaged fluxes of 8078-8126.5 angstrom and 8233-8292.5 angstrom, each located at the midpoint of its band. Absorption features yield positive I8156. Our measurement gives 0.4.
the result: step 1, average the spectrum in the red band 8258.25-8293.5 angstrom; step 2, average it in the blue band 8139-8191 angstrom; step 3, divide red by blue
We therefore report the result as 1.0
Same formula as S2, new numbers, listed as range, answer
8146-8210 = 12.1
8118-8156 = 12.4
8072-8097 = 12.3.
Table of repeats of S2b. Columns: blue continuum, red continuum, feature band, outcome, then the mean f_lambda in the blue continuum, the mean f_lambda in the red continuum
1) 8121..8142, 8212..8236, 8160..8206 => 1.8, 12.6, 12.7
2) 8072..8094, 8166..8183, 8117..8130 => 0.5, 12.2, 12.8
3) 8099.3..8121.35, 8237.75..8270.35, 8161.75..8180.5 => -0.9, 12.7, 11.6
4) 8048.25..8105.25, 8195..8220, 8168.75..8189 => -0.9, 12.6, 12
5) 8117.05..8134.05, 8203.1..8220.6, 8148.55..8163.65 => 0.2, 12.1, 12.4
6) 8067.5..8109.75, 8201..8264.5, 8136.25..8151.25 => 0.3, 12.7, 12.1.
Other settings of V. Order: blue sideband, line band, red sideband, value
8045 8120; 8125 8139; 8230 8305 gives 0.2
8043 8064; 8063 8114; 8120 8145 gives -0.3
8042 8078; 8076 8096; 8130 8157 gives 0.6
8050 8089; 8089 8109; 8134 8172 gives -0.7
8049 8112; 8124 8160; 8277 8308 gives 1.5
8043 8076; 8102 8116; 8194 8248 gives -0.7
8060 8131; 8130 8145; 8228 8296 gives 0.0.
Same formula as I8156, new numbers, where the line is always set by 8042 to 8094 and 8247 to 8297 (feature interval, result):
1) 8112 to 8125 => 0.1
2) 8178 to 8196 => 0.5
